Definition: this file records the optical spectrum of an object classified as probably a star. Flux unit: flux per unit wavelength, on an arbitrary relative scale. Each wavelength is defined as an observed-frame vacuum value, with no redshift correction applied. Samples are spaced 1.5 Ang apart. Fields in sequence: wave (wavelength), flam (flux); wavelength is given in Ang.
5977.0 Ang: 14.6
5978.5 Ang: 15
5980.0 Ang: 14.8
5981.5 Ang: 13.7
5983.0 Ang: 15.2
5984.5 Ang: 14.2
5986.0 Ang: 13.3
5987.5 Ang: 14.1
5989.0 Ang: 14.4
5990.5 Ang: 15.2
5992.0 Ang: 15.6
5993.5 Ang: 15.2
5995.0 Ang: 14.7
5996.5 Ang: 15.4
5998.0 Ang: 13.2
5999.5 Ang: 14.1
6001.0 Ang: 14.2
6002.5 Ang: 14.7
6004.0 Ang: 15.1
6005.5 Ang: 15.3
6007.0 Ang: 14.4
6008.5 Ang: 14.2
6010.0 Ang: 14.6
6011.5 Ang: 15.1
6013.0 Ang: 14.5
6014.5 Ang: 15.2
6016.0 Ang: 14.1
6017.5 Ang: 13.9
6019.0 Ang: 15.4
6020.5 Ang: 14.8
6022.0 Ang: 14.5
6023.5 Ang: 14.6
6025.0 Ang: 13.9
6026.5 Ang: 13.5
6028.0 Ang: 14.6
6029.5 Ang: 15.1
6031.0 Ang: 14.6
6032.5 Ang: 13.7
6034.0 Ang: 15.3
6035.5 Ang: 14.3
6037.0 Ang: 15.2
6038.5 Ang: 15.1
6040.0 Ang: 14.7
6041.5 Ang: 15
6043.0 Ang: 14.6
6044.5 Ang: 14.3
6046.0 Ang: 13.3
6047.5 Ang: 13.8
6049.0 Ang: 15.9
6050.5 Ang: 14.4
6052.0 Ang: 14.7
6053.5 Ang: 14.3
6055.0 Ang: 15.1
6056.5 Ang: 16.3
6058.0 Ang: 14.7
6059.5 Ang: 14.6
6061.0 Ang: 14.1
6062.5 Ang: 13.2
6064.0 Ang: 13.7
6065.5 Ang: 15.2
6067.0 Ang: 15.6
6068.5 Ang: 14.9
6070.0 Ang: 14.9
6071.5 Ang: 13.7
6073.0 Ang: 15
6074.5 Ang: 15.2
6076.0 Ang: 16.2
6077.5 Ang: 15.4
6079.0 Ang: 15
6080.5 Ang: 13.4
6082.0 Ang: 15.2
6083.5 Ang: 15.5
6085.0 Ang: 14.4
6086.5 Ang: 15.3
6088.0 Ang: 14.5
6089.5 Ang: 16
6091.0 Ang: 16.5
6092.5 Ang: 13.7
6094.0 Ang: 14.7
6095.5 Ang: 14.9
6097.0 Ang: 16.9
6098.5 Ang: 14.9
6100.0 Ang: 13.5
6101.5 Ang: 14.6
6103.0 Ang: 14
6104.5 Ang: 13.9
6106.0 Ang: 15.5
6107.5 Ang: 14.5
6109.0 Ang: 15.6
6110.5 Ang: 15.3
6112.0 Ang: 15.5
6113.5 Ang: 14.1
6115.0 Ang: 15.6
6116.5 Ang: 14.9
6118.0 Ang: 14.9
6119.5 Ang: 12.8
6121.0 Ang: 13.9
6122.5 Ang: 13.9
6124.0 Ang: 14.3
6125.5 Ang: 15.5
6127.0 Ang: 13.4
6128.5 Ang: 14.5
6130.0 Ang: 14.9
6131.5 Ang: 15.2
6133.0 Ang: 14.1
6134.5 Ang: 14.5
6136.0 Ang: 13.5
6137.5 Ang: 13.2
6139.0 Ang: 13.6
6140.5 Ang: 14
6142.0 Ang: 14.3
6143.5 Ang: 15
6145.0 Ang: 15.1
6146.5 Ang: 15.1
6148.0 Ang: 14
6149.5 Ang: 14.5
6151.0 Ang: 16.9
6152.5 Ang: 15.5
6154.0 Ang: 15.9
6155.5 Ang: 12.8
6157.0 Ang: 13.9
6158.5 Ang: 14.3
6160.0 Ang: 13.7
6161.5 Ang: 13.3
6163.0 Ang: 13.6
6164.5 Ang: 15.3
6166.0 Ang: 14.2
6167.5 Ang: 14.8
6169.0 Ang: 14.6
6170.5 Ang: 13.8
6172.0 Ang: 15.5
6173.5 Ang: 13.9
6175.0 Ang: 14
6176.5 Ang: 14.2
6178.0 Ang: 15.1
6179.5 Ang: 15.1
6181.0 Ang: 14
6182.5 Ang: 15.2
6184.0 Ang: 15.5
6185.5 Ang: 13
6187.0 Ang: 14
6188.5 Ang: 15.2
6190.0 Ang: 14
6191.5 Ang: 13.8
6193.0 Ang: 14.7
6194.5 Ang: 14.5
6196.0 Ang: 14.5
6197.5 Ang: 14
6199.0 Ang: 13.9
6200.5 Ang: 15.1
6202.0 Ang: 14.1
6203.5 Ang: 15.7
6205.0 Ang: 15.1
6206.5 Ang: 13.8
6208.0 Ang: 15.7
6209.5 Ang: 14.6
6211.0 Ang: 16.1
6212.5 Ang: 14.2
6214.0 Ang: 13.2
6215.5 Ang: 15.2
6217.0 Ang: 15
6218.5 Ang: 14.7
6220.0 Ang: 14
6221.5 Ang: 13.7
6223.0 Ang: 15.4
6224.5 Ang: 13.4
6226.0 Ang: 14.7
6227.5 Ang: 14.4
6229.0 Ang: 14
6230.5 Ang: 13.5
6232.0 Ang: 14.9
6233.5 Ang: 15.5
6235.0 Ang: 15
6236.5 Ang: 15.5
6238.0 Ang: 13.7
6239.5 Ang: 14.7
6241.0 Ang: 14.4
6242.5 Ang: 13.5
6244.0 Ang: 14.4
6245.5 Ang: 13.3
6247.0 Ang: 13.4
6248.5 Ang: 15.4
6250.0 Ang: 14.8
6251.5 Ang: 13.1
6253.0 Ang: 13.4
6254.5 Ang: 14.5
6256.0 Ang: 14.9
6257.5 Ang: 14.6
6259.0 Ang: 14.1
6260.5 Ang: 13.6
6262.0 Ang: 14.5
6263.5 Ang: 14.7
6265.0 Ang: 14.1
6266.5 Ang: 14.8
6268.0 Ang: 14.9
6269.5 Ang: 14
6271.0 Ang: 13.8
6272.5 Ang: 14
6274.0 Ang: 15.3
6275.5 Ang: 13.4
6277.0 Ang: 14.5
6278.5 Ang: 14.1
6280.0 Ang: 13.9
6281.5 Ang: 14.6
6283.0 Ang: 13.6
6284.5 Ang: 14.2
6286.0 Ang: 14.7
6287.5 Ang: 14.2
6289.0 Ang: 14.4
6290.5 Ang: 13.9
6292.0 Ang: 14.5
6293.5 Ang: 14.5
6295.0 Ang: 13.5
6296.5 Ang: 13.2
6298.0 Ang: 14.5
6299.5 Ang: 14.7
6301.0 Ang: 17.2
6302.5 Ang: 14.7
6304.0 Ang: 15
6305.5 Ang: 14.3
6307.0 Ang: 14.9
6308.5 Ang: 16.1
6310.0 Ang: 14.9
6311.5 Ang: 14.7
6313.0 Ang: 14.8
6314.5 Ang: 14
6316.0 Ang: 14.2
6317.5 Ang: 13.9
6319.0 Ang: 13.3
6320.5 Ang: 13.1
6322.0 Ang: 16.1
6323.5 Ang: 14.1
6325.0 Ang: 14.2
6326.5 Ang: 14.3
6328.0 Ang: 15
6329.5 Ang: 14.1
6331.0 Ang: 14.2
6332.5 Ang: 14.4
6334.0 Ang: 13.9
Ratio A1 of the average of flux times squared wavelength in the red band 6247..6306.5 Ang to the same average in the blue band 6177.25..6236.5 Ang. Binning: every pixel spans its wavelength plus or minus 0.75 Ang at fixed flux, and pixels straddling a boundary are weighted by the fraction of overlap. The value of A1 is 1.0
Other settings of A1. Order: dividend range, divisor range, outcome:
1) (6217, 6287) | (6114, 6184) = 1.02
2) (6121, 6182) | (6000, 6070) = 1.03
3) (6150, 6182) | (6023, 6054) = 1.04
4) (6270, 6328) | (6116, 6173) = 1.05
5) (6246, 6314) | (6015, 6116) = 1.05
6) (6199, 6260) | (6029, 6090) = 1.04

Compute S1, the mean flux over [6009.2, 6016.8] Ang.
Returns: 14.7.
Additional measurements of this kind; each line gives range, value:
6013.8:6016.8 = 14.6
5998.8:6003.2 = 14.3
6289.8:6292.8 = 14.2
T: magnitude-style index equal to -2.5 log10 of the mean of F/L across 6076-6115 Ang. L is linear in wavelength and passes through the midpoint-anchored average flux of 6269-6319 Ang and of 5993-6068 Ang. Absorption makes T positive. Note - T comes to -0.029 mag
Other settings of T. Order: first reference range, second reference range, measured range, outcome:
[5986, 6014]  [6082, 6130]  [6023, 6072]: 0.01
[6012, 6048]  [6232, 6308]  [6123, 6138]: 0.01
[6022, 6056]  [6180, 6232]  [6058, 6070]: 0.00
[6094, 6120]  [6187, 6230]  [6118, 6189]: 0.02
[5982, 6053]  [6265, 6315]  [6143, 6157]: -0.03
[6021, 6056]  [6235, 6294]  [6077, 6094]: -0.04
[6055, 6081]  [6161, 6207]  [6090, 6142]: 0.01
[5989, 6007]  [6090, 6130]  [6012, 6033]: 0.02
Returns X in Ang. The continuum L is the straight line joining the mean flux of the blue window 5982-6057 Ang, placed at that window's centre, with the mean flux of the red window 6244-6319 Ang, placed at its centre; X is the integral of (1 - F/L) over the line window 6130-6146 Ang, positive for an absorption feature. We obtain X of 0.2 Ang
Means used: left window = 14.6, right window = 14.4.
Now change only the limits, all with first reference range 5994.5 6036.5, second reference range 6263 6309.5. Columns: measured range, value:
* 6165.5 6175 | 0.0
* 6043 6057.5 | -0.1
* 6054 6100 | -1.3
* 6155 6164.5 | 0.5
